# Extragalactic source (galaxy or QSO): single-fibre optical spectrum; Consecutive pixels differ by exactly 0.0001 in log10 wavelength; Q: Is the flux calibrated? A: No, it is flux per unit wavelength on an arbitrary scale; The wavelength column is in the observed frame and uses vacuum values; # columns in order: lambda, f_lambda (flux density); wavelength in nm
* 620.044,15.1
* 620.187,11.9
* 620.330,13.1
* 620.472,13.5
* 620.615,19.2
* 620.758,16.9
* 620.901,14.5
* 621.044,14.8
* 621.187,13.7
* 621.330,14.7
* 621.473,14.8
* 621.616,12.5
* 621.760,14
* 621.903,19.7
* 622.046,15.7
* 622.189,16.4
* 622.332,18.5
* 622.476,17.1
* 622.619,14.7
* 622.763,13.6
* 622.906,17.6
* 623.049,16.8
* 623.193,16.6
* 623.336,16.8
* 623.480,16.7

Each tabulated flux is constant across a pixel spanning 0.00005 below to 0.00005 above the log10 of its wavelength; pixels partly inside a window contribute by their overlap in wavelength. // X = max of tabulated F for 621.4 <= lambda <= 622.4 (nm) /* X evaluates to 19.7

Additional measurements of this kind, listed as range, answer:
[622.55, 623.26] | 17.6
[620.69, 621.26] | 16.9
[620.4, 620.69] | 19.2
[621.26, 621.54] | 14.8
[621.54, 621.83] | 14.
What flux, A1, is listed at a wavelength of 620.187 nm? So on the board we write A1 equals 11.9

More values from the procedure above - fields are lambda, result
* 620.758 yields 16.9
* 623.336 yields 16.8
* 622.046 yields 15.7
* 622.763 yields 13.6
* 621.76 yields 14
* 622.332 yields 18.5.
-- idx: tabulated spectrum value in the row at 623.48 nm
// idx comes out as 16.7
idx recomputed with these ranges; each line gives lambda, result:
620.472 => 13.5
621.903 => 19.7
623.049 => 16.8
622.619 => 14.7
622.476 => 17.1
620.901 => 14.5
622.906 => 17.6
